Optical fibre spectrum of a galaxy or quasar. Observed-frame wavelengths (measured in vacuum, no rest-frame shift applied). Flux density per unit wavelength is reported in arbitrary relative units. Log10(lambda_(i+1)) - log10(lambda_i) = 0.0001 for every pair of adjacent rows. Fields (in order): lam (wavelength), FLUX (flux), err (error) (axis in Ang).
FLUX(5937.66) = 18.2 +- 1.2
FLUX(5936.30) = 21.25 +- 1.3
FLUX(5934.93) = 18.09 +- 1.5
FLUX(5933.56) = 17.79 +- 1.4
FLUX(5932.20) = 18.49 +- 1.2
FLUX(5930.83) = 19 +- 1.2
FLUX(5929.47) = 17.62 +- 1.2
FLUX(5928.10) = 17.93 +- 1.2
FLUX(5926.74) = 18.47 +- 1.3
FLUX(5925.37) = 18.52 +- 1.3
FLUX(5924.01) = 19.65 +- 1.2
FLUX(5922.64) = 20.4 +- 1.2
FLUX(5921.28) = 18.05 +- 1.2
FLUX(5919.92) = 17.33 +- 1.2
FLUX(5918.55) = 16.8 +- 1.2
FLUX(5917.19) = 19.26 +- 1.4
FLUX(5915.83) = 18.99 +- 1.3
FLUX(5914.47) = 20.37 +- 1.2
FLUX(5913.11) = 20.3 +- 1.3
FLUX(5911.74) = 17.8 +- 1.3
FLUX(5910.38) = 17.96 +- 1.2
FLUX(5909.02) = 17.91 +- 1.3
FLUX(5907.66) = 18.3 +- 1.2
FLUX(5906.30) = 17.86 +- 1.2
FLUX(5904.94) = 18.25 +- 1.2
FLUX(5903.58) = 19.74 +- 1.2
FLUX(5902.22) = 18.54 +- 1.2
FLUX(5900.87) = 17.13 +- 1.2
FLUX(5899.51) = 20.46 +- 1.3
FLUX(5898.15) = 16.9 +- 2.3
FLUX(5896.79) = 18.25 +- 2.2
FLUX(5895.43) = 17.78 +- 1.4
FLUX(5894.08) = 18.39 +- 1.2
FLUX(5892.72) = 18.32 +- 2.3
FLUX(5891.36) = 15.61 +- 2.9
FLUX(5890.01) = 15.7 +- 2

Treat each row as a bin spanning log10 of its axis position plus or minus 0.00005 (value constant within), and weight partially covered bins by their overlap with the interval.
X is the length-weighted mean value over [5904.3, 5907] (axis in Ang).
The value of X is 18.1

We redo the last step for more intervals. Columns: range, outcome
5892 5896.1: 18.1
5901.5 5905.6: 18.9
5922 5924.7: 20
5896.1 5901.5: 18.2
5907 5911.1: 18.1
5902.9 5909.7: 18.4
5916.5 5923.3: 18.4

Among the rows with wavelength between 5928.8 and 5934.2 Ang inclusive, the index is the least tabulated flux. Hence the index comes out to 17.62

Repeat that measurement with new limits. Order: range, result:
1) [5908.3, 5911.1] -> 17.91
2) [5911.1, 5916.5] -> 17.8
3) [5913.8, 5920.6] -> 16.8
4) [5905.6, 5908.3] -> 17.86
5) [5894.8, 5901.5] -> 16.9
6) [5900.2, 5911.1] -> 17.13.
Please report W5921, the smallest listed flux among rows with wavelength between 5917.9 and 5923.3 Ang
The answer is 16.8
